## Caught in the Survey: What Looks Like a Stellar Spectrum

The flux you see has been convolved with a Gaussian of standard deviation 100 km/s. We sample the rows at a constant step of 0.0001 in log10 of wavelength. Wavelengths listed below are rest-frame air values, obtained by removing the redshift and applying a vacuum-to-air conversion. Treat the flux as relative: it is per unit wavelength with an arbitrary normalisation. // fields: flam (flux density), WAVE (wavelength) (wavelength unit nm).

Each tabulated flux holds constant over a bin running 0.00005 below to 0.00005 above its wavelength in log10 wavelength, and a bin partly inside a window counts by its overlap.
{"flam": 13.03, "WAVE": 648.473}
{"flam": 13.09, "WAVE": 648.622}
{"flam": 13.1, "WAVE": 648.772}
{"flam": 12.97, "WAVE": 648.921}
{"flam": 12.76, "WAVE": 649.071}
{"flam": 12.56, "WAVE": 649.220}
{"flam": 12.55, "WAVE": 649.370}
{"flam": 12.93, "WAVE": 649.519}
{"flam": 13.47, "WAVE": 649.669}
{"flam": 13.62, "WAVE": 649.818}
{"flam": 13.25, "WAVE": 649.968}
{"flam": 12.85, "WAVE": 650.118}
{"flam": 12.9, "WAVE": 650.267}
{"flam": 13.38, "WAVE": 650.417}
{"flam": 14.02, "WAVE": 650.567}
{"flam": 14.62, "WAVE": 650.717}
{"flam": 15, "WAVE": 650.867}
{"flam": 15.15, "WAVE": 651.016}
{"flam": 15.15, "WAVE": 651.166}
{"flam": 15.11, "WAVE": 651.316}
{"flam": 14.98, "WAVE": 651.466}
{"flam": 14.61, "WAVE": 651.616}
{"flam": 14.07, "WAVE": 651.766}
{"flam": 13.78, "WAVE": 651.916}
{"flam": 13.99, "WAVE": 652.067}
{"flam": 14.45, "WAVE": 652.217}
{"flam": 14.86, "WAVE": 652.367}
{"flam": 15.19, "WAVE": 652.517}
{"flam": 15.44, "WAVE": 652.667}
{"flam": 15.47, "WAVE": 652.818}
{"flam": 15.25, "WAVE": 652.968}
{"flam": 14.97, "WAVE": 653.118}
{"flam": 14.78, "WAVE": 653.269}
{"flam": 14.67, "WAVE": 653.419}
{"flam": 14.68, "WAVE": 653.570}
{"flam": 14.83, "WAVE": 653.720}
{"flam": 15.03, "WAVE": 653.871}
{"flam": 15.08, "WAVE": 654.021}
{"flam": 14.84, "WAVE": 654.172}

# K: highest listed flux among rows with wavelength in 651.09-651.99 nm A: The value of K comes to 15.15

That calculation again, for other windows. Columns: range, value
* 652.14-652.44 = 14.86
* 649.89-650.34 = 13.25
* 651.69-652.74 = 15.44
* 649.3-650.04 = 13.62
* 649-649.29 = 12.76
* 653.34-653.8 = 14.83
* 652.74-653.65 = 15.47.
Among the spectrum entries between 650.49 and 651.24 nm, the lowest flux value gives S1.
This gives 14.02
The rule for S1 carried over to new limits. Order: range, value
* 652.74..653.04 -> 15.25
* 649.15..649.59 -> 12.55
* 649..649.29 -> 12.56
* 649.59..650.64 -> 12.85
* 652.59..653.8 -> 14.67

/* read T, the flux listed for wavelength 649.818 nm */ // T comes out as 13.62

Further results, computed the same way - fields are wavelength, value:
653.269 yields 14.78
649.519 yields 12.93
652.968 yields 15.25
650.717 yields 14.62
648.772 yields 13.1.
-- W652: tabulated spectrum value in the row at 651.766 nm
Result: 14.07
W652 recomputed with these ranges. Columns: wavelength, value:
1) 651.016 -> 15.15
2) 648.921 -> 12.97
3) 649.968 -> 13.25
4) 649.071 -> 12.76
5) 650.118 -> 12.85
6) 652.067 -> 13.99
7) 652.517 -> 15.19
